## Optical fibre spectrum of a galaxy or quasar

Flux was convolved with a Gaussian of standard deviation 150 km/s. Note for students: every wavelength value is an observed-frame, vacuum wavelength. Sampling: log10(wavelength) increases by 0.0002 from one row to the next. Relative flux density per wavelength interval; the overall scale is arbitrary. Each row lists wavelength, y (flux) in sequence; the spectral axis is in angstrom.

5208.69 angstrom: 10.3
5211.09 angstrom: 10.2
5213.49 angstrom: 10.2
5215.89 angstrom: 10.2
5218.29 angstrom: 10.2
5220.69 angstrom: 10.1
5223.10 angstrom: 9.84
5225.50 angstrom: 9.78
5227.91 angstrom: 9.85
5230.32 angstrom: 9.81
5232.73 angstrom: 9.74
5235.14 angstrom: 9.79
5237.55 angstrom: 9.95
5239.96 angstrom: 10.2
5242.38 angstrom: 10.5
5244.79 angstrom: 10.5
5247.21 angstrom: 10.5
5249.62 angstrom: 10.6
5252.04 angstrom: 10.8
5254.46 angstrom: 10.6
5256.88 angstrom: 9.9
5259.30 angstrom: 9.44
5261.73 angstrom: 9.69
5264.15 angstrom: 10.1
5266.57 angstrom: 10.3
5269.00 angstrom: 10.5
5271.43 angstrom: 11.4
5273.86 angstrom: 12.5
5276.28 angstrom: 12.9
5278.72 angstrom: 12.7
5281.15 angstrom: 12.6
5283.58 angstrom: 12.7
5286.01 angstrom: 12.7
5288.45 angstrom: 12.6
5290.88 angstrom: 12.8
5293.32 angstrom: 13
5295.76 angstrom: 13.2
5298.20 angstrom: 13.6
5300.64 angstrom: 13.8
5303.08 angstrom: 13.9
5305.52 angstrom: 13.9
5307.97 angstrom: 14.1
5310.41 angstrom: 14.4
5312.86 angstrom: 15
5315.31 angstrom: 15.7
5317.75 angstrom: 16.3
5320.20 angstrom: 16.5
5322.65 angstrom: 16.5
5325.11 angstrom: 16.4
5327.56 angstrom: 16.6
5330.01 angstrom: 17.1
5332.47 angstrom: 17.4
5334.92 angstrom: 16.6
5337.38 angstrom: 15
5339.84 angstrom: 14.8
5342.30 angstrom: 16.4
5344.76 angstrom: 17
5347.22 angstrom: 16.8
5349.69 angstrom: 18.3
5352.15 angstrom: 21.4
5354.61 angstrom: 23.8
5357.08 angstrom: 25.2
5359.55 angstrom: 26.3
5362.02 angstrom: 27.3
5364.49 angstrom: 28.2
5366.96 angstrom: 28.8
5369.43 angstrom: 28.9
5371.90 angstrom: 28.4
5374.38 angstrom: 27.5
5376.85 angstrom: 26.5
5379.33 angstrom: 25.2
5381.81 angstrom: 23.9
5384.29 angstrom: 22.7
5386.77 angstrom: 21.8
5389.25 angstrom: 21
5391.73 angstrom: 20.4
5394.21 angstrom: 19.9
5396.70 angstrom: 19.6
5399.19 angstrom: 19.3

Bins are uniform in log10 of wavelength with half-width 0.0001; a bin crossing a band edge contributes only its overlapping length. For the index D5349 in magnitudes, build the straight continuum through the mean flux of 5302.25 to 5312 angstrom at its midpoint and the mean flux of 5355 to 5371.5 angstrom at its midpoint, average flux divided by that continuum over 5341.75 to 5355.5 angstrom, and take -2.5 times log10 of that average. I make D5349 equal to 0.254 mag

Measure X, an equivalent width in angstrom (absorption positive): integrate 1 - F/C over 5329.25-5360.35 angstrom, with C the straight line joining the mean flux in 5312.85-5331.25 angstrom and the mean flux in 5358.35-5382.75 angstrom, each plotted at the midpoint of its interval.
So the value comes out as 3.9 angstrom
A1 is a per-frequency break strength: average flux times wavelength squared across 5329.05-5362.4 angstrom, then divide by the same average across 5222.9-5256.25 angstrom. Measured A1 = 1.98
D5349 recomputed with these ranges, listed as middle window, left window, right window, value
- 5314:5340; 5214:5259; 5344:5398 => 0.18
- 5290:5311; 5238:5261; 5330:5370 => 0.16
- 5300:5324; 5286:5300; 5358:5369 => 0.13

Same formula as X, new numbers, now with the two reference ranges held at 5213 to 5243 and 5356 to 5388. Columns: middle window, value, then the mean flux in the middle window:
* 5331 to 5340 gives 2.4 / 16.1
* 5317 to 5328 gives 2.2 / 16.4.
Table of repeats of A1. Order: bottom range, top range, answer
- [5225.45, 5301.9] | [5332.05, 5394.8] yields 2.07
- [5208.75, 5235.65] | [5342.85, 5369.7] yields 2.47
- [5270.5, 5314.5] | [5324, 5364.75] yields 1.50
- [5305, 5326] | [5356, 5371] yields 1.81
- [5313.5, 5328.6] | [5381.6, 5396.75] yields 1.34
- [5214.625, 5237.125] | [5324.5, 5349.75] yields 1.73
